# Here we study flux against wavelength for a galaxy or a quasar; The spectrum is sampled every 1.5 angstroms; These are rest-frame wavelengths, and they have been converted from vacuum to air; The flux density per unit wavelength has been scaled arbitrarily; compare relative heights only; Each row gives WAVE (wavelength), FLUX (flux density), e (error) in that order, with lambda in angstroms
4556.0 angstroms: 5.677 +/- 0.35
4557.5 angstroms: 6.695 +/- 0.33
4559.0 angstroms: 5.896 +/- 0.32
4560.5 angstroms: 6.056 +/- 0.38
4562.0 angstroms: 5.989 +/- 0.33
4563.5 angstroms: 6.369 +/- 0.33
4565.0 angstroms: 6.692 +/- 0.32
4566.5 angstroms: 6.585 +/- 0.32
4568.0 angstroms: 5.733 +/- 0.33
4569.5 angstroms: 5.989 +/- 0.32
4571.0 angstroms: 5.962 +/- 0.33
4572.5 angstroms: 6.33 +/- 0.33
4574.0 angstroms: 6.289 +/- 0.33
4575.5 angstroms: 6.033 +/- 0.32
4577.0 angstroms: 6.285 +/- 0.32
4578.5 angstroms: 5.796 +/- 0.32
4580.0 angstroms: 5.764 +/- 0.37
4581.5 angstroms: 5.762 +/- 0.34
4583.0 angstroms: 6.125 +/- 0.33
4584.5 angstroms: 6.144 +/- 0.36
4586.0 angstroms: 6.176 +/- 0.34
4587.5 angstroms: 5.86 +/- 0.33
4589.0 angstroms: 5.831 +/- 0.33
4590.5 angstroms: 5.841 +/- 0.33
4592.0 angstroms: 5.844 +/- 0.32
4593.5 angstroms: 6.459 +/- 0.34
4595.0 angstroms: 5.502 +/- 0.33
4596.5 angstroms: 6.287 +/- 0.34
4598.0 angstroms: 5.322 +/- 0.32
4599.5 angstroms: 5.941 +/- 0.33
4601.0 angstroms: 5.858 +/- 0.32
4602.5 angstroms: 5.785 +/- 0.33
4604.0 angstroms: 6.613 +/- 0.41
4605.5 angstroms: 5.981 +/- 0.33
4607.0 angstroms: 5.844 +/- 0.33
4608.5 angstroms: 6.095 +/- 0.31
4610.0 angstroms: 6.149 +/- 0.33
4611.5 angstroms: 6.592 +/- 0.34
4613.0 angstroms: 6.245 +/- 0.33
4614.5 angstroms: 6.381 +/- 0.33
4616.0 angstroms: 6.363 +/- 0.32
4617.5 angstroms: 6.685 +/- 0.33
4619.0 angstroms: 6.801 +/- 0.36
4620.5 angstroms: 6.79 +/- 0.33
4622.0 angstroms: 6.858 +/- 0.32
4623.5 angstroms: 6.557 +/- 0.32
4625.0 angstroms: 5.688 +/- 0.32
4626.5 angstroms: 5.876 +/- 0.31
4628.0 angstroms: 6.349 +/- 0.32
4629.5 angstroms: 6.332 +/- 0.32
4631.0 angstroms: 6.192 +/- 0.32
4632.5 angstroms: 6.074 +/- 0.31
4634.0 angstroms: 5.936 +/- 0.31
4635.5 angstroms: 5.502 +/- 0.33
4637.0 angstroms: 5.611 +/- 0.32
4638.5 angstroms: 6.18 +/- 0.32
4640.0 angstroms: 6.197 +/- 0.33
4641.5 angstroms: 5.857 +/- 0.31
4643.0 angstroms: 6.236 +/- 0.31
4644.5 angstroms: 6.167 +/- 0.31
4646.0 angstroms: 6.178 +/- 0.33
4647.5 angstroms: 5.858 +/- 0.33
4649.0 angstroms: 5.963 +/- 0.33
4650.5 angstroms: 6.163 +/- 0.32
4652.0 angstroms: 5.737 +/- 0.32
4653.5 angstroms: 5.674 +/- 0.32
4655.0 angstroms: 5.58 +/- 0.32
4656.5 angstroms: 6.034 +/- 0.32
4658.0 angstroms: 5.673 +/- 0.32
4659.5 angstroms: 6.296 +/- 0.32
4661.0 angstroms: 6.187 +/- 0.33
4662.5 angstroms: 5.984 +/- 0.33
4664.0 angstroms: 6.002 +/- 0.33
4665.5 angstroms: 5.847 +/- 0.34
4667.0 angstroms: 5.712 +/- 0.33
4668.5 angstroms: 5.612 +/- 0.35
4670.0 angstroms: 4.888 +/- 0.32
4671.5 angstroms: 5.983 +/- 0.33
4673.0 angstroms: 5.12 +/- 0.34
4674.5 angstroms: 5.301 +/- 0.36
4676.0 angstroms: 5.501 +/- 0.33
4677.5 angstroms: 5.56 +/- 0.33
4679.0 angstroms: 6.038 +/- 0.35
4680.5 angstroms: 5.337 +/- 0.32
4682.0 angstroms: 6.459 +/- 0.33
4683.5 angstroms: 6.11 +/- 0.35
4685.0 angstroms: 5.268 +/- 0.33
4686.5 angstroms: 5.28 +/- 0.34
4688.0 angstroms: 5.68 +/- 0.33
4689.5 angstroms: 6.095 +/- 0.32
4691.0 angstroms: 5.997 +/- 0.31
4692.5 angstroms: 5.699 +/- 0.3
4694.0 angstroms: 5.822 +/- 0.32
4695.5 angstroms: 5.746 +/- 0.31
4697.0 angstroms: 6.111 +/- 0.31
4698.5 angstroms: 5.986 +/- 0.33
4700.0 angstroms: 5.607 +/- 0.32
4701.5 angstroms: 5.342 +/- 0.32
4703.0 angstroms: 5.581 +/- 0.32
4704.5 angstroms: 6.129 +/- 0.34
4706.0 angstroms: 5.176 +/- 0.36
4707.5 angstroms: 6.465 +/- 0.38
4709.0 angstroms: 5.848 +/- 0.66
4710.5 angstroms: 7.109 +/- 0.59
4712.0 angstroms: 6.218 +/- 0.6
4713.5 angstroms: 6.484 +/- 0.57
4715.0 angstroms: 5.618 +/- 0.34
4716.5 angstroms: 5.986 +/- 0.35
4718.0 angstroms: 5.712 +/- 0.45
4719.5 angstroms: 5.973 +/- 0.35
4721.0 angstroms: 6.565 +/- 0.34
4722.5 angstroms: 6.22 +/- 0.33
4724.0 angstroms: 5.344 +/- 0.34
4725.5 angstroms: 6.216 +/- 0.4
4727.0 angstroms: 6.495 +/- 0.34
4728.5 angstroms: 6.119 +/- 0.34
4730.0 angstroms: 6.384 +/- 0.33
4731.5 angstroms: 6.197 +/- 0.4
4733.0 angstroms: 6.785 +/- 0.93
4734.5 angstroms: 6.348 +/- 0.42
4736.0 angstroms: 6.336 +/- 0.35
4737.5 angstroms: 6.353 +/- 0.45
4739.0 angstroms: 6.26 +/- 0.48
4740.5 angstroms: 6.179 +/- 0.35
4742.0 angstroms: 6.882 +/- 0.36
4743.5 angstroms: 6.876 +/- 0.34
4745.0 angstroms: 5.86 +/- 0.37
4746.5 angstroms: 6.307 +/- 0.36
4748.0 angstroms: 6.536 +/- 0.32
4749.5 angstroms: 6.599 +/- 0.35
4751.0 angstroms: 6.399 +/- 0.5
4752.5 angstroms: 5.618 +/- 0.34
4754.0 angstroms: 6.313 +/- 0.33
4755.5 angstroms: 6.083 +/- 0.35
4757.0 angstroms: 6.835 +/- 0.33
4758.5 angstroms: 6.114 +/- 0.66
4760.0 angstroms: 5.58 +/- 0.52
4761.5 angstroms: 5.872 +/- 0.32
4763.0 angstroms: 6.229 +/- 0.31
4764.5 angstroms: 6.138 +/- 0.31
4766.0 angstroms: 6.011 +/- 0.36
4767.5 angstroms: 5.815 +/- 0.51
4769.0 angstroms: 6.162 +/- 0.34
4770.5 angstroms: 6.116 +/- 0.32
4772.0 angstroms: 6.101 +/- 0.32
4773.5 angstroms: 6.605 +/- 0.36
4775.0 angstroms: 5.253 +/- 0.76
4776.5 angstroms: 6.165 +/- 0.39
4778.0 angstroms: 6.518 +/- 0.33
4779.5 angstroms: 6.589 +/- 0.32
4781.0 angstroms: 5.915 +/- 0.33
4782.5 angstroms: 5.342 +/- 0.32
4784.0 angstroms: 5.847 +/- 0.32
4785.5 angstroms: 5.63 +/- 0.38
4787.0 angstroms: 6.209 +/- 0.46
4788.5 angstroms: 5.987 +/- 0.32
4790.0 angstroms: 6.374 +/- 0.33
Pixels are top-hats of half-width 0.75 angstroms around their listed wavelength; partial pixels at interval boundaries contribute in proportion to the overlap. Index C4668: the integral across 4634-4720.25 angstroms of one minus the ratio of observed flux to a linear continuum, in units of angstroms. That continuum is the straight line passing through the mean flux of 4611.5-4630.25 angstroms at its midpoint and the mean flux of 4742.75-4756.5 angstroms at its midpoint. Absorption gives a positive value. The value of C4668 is 7.0 angstroms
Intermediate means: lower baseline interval 6.42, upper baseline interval 6.3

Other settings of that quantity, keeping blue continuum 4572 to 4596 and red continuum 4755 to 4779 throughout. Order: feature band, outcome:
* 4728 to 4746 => -0.88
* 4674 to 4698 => 1.20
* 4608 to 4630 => -1.34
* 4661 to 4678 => 1.21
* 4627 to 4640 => 0.00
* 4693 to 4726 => 0.60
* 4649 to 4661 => 0.27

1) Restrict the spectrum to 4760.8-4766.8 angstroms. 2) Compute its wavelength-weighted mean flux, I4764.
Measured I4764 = 6.06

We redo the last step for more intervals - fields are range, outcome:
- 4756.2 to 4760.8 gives 6.17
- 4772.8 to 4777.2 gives 6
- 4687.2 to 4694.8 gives 5.85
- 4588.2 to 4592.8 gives 5.85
